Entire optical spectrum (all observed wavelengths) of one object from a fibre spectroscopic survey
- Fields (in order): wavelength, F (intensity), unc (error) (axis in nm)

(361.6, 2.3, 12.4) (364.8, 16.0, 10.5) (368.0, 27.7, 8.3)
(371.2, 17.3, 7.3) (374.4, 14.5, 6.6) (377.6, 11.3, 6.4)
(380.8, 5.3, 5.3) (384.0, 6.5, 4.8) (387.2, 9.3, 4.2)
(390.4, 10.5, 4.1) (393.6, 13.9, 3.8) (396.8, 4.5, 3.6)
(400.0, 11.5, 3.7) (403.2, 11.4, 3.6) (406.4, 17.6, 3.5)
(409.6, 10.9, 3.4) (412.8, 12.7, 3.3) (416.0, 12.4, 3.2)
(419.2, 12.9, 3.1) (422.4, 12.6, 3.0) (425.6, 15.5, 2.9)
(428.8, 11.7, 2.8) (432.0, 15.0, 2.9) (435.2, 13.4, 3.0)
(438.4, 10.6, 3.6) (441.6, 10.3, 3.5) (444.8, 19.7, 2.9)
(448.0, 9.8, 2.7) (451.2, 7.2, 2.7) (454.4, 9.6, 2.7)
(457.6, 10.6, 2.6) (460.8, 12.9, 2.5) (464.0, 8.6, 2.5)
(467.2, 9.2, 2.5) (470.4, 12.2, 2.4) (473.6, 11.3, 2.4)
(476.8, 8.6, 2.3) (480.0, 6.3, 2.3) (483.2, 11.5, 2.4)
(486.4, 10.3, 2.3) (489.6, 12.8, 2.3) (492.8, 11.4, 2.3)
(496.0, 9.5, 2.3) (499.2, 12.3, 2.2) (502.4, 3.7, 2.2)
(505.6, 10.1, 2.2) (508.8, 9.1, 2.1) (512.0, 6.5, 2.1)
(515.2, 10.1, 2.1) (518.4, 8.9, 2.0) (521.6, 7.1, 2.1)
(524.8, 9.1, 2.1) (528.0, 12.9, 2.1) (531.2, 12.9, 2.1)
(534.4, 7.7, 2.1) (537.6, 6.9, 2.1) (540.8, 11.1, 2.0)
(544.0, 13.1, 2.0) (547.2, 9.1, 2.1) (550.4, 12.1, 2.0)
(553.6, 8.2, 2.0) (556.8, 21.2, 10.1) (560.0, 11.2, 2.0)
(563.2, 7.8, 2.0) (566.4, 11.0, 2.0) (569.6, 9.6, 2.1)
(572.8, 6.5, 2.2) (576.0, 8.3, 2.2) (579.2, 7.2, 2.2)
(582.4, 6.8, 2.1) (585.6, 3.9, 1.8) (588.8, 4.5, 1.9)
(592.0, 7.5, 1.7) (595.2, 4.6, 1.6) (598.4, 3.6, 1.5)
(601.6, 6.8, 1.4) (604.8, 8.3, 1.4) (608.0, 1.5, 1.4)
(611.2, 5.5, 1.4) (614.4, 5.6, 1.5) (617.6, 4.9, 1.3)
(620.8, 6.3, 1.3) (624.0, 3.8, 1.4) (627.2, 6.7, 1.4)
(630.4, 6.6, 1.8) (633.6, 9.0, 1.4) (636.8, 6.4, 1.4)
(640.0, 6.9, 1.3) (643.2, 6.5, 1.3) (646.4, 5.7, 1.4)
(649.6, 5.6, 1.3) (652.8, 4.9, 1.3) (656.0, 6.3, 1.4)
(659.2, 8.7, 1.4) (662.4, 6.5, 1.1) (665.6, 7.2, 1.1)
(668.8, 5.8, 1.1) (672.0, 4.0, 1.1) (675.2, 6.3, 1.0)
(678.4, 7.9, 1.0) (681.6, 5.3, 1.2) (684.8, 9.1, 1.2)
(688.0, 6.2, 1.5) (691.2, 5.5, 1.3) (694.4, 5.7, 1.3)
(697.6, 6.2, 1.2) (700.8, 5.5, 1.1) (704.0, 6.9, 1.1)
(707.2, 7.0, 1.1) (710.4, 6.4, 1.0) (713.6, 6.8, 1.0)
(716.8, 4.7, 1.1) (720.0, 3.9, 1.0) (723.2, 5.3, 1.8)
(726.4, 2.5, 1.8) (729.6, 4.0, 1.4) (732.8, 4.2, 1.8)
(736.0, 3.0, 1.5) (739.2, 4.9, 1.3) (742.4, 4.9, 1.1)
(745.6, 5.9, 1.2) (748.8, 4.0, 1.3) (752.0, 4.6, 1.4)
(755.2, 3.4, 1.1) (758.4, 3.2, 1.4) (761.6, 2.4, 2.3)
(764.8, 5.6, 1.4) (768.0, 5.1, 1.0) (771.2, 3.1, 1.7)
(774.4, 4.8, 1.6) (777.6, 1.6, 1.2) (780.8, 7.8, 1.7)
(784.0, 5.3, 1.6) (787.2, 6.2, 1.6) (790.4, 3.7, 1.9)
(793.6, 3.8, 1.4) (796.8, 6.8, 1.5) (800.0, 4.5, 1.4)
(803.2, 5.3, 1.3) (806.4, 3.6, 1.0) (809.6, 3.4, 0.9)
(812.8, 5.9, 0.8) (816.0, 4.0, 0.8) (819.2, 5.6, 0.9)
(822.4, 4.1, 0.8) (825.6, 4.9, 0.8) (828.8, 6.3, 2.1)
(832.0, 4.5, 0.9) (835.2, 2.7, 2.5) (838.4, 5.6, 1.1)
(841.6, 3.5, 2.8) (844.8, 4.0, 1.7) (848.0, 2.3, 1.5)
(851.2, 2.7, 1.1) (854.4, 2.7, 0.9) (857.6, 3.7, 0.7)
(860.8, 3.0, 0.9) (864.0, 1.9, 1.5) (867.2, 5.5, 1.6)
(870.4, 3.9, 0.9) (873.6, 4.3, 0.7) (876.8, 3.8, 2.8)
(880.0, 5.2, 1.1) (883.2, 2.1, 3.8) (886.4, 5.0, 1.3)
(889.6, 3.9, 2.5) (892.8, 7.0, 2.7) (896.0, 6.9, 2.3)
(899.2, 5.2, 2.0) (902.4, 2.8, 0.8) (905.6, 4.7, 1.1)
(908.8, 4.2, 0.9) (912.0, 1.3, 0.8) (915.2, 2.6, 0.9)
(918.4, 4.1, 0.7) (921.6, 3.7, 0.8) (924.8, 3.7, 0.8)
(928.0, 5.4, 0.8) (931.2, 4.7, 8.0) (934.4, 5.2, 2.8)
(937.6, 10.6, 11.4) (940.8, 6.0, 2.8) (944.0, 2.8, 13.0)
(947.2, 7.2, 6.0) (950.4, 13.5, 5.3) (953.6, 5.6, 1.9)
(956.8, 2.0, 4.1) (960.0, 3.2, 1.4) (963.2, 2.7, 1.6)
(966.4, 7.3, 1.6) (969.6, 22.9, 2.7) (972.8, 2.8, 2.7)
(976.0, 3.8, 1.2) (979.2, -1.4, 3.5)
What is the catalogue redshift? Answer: 1.597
